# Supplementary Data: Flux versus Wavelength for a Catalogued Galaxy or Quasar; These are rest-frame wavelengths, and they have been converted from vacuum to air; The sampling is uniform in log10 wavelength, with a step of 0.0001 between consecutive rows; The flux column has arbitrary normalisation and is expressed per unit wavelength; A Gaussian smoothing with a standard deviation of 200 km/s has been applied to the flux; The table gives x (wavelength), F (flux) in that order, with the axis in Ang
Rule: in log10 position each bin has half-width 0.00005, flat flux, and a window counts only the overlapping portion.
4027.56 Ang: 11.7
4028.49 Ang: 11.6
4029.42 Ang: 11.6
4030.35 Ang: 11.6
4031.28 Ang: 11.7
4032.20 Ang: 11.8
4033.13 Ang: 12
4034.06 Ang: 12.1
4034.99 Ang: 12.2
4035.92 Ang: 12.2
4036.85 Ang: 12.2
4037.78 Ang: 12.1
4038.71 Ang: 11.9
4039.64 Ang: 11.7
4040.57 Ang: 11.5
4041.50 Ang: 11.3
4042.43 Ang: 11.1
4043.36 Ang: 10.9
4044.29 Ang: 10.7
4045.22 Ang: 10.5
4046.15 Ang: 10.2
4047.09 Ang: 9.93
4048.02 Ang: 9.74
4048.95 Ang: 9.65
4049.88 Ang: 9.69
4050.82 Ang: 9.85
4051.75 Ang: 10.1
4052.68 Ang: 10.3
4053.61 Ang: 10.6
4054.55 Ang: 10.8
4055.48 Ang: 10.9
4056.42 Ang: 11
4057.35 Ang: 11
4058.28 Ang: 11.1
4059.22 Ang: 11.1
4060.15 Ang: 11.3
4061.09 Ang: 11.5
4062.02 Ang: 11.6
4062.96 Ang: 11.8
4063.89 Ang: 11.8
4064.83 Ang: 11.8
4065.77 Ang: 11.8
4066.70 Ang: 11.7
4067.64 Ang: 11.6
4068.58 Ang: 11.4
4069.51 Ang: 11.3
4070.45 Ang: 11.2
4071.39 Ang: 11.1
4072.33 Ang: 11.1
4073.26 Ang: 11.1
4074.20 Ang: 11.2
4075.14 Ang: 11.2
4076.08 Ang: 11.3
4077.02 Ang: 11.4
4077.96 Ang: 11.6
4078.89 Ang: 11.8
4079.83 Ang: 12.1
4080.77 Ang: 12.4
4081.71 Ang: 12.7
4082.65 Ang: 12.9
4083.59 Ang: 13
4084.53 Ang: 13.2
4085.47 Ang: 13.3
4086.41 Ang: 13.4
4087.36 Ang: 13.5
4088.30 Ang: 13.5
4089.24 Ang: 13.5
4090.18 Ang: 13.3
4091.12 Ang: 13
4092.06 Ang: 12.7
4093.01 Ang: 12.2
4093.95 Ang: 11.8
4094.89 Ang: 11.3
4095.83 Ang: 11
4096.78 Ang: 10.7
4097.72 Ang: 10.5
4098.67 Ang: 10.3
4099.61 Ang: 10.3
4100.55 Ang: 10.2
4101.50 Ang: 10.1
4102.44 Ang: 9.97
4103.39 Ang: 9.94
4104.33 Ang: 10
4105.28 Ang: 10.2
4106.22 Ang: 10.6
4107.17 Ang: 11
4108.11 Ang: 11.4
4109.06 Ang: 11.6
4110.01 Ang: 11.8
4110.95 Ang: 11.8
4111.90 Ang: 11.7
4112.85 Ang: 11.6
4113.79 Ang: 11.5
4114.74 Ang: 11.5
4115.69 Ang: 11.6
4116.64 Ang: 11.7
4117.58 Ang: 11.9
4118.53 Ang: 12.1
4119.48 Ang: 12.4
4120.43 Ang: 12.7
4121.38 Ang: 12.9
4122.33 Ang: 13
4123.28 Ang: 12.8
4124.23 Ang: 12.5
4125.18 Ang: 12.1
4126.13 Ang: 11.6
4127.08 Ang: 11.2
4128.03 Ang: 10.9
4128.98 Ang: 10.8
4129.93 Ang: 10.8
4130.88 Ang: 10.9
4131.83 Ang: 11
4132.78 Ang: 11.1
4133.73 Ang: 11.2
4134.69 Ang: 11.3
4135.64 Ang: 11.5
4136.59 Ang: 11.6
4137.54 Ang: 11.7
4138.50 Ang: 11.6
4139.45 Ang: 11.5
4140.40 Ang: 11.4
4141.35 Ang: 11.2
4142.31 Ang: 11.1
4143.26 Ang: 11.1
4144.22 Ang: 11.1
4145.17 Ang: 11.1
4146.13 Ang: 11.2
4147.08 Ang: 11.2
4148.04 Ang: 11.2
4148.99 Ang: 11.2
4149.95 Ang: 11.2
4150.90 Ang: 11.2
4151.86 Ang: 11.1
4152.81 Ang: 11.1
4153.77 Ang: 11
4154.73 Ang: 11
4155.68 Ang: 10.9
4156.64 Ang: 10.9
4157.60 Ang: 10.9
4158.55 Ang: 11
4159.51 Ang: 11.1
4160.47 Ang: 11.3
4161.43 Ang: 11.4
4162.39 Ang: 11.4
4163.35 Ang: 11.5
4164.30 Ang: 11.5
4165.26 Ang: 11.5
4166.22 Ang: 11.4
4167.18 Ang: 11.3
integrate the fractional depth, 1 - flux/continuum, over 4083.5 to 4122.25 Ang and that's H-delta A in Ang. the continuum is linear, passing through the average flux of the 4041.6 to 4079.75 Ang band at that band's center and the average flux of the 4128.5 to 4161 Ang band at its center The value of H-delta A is -2.2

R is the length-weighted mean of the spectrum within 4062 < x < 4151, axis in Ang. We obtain 11.6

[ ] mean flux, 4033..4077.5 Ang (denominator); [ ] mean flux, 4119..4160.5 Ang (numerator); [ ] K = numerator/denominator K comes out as 1.02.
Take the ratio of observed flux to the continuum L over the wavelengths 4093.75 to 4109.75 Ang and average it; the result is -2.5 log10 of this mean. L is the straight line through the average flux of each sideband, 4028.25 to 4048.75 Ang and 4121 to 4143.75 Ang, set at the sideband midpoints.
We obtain 0.08 mag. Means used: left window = 11.4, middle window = 10.6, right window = 11.5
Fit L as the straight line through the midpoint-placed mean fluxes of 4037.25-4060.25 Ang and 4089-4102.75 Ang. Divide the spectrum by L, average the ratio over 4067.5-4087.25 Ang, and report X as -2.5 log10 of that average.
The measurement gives -0.08 mag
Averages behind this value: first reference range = 10.8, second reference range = 11.4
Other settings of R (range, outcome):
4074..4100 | 12.1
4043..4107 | 11.3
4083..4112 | 11.6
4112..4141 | 11.7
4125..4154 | 11.2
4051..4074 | 11.2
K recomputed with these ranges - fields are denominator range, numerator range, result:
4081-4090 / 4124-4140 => 0.86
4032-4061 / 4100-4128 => 1.04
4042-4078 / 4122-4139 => 1.05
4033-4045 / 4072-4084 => 1.02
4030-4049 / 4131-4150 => 1.00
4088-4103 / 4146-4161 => 0.97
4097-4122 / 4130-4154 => 1.00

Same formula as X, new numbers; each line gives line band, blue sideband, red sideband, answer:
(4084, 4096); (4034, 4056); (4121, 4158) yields -0.153 mag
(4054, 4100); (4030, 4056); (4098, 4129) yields -0.054 mag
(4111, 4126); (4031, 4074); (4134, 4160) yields -0.085 mag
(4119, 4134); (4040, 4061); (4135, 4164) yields -0.063 mag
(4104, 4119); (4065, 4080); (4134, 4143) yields 0.003 mag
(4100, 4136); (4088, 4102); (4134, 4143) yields 0.011 mag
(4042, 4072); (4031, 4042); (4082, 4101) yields 0.104 mag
